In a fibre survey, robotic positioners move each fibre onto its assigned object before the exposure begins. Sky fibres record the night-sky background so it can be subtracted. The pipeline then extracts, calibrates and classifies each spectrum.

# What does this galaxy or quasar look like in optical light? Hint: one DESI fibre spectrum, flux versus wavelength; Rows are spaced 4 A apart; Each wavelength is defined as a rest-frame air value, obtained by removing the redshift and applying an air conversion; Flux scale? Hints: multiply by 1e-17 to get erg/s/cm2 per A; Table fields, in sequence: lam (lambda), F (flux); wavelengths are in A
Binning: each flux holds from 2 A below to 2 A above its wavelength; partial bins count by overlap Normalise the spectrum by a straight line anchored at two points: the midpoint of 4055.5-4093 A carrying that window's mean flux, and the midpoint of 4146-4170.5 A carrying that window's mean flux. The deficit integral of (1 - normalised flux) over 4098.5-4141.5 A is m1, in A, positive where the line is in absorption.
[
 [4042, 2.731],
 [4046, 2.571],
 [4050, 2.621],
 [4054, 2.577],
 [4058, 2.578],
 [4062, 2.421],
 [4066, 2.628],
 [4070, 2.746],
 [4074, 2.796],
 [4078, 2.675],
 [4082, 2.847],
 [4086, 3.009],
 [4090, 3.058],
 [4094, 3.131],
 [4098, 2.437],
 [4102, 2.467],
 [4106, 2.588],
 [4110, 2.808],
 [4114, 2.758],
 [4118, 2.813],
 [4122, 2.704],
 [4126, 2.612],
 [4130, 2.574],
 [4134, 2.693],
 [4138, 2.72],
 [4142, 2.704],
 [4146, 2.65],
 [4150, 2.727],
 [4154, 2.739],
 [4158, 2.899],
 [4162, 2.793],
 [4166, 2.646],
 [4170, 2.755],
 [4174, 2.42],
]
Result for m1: 1.4 A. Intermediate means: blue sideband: 2.76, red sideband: 2.75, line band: 2.67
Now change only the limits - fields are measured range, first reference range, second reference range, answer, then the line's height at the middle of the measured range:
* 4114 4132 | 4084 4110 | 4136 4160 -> 0.50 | 2.76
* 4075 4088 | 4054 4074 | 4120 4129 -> -1.08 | 2.62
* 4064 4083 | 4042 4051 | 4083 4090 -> 0.96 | 2.88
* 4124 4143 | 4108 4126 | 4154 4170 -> 0.70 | 2.76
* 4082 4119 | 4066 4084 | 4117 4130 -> -1.00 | 2.71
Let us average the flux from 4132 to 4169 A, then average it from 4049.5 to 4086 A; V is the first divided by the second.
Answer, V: 1.02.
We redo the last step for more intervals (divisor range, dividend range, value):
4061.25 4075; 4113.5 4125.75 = 1.03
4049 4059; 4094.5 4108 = 0.99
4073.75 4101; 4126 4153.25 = 0.94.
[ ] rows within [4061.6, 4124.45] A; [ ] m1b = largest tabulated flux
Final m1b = 3.131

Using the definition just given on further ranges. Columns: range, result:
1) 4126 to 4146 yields 2.72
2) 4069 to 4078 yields 2.796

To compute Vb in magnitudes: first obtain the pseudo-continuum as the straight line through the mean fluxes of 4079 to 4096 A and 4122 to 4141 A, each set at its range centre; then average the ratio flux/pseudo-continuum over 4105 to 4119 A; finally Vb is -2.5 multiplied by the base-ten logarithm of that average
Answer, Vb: 0.02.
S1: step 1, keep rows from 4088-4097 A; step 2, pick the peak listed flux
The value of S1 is 3.131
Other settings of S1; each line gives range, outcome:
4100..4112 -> 2.808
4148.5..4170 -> 2.899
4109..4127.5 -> 2.813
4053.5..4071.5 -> 2.746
